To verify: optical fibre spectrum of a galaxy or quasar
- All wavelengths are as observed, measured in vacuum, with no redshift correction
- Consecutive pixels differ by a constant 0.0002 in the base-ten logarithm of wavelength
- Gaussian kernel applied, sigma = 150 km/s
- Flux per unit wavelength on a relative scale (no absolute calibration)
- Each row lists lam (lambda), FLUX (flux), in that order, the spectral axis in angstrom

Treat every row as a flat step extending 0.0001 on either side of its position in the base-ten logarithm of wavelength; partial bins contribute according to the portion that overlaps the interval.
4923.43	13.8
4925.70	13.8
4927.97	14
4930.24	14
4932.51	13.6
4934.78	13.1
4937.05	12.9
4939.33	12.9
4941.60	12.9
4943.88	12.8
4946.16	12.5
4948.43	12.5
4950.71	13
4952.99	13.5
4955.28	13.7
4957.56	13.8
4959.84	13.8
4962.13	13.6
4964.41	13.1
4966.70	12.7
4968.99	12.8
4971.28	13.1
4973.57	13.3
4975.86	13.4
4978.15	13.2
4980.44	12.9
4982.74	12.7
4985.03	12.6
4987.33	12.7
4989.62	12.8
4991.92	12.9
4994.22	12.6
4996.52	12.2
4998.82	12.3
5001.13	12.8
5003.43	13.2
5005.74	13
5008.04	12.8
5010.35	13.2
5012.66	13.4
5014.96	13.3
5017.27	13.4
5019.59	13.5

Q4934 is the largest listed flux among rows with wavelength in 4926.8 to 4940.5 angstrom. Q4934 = 14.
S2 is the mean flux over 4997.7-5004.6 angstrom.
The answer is 12.8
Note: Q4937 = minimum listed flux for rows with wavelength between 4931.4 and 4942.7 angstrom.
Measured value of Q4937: 12.9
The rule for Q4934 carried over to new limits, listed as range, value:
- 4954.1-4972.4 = 13.8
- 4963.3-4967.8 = 13.1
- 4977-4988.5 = 13.2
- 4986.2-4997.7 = 12.9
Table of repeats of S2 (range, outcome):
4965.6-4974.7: 13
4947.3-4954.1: 13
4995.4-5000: 12.2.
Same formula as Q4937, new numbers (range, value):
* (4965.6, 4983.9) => 12.7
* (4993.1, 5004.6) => 12.2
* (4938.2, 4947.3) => 12.5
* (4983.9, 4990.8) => 12.6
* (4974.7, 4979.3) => 13.2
